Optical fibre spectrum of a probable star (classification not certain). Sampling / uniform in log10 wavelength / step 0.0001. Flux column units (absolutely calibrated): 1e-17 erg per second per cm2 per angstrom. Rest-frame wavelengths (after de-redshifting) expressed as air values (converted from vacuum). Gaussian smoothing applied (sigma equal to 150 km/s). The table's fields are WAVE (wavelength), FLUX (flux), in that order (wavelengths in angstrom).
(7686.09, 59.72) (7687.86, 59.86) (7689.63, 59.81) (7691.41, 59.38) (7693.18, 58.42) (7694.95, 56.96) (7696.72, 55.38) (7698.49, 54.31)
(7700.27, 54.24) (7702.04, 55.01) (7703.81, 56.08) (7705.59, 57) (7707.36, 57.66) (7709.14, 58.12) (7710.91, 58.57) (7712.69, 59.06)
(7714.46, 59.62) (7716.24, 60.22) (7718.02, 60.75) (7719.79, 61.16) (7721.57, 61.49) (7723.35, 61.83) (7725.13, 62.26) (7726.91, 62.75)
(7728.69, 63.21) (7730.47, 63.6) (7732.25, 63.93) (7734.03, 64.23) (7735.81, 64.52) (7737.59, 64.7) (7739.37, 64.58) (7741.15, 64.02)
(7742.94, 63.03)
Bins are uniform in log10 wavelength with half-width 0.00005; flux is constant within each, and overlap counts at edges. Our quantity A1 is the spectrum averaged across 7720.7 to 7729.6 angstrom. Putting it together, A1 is 62.3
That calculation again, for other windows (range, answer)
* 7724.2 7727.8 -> 62.4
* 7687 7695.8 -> 58.9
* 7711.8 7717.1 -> 59.6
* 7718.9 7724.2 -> 61.5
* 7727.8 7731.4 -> 63.4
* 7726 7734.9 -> 63.5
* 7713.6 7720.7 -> 60.4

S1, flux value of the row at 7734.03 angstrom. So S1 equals 64.23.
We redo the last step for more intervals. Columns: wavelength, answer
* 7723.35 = 61.83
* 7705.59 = 57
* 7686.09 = 59.72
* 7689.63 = 59.81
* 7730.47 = 63.6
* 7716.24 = 60.22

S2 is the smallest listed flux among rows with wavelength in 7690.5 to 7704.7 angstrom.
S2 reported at 54.24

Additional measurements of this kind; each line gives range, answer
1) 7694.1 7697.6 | 55.38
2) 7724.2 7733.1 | 62.26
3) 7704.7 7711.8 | 57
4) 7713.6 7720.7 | 59.62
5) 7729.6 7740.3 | 63.6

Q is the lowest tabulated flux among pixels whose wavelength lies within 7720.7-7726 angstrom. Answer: 61.49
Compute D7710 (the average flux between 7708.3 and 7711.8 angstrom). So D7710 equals 58.4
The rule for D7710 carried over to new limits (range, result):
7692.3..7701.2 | 55.9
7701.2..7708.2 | 56.5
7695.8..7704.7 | 55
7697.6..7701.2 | 54.3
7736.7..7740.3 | 64.7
